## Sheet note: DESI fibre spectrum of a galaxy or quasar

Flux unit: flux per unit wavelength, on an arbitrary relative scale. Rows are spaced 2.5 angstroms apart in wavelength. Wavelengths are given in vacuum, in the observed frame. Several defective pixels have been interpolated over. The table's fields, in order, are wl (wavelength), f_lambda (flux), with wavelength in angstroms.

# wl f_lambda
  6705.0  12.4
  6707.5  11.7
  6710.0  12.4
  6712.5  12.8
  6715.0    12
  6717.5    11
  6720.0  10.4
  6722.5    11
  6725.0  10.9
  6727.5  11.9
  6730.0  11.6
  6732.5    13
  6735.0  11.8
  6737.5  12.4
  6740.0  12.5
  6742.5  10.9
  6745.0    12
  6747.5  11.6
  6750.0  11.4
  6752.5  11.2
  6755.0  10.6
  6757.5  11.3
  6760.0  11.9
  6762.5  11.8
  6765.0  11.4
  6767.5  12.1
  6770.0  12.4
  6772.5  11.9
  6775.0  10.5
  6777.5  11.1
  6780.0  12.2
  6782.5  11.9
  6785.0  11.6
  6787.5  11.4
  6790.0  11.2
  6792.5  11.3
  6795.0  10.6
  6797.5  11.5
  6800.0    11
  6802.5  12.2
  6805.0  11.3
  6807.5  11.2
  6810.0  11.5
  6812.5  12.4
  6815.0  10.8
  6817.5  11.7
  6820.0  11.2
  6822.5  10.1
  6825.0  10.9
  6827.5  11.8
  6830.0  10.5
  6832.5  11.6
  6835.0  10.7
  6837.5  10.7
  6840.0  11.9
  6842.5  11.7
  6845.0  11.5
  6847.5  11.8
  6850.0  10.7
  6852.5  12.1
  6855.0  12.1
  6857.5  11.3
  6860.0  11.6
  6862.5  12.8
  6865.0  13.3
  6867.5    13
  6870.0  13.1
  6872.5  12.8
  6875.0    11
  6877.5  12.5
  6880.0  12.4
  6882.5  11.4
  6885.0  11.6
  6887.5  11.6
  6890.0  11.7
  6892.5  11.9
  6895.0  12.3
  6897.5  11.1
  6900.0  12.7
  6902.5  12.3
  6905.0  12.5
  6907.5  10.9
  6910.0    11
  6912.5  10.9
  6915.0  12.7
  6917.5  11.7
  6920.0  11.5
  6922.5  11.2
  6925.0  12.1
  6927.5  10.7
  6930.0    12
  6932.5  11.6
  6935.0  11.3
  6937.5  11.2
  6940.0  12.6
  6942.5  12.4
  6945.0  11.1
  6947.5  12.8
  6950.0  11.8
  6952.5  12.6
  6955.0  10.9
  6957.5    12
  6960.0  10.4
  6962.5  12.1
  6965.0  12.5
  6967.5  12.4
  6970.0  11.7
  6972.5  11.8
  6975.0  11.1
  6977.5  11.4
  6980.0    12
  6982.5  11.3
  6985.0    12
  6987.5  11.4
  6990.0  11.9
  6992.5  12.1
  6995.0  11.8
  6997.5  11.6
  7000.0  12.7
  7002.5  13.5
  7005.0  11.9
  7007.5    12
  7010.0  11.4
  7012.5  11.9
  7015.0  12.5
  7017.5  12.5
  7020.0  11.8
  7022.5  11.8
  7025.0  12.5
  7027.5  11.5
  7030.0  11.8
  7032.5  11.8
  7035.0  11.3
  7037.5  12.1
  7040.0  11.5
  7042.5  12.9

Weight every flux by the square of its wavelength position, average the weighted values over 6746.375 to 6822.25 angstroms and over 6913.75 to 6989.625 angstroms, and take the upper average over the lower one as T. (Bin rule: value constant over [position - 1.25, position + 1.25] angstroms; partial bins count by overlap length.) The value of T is 1.1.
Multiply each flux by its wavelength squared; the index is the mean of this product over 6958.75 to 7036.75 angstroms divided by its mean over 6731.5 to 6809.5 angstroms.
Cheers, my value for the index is 1.10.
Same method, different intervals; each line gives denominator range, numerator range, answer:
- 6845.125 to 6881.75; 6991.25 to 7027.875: 1.04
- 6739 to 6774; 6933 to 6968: 1.08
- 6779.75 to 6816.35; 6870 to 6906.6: 1.08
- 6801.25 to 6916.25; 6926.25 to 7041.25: 1.05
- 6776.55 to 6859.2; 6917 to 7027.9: 1.09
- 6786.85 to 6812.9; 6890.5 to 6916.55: 1.07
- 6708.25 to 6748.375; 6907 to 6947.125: 1.04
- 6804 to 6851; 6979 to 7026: 1.12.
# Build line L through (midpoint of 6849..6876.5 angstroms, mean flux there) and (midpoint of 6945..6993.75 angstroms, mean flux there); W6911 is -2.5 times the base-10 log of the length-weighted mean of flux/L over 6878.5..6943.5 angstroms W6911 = 0.024 mag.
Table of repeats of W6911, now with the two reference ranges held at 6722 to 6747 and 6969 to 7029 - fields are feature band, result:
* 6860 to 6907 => -0.03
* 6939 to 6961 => 0.00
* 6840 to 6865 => 0.00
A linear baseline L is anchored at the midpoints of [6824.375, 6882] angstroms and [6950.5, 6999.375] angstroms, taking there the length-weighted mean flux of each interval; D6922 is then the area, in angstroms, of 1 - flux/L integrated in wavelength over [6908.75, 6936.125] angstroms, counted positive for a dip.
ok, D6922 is 0.6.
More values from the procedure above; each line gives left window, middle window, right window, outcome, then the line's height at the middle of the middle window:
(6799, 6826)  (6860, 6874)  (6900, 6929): -1.6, 11.5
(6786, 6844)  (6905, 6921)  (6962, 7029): 0.2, 11.6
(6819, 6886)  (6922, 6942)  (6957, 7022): 0.3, 11.8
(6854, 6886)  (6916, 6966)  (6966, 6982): 0.7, 11.9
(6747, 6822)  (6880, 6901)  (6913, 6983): -0.3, 11.6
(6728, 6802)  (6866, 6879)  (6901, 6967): -0.9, 11.7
